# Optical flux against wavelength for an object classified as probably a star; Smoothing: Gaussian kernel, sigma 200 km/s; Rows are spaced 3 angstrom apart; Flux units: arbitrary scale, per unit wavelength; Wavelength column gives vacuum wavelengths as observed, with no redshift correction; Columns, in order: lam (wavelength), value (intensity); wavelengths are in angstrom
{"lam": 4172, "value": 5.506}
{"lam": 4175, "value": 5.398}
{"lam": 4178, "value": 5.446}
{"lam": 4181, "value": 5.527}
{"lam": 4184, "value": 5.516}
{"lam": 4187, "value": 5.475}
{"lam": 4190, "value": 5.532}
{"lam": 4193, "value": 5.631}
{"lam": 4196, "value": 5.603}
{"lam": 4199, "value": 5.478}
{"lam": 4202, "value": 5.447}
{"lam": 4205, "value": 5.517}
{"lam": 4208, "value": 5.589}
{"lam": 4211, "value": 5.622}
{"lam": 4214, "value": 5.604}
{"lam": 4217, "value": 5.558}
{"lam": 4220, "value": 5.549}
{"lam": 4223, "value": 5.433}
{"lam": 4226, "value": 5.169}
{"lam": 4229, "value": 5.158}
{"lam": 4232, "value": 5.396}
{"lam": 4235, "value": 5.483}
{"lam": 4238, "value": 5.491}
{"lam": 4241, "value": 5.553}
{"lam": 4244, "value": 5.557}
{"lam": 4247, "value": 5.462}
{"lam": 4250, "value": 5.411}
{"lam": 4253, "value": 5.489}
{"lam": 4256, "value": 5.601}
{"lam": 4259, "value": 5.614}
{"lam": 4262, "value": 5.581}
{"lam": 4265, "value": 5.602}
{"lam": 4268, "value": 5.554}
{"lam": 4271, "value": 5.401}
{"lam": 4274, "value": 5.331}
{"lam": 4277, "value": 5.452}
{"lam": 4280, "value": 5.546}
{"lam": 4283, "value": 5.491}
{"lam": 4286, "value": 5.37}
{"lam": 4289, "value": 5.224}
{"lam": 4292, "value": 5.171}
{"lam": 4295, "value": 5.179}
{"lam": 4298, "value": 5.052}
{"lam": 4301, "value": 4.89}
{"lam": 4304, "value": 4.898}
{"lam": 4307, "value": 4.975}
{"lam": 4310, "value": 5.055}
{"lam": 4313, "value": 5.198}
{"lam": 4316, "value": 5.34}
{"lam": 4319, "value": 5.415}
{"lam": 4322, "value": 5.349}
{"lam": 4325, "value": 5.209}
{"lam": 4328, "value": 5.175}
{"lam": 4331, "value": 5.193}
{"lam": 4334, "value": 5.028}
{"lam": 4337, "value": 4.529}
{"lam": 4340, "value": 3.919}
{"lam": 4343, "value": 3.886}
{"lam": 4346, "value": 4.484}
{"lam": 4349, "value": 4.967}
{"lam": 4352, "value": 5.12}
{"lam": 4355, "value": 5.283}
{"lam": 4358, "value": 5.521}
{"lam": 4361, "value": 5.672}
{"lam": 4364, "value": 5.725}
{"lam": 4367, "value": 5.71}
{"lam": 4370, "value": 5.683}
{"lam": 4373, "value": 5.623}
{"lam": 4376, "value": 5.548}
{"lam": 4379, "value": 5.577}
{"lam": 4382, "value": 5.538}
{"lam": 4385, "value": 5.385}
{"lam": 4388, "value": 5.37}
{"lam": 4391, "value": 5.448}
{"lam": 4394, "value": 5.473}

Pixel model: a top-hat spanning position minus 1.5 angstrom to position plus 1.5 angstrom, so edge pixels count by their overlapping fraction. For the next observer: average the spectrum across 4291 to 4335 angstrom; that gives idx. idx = 5.14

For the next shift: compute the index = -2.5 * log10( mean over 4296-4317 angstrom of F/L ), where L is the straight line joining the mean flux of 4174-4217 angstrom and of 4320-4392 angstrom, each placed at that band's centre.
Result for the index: 0.05 mag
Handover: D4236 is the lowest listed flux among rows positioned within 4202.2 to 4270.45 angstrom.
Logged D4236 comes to 5.158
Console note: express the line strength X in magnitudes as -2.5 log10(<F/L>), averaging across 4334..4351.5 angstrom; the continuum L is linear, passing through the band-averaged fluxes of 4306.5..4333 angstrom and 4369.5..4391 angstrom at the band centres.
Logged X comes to 0.19 mag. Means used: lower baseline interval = 5.22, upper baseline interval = 5.52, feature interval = 4.46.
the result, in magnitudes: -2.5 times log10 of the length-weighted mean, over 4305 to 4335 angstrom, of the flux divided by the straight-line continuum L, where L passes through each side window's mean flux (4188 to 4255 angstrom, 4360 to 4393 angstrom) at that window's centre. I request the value 0.07 mag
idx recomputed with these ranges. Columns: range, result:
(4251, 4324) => 5.32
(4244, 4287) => 5.5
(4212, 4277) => 5.48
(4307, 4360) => 4.99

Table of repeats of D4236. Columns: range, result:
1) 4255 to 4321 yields 4.89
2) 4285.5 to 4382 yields 3.886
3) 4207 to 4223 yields 5.433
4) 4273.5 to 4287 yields 5.331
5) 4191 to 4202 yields 5.447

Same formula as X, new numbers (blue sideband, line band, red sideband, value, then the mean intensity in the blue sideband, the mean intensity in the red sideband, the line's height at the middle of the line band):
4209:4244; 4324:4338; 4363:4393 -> 0.10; 5.46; 5.56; 5.53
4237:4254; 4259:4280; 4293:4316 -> -0.04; 5.49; 5.06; 5.32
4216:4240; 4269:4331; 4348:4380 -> 0.04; 5.4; 5.5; 5.46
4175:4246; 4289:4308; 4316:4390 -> 0.06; 5.49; 5.21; 5.32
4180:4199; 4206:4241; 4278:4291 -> 0.01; 5.54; 5.4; 5.49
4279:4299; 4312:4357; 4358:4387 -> 0.11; 5.29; 5.6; 5.46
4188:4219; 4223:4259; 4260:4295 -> 0.01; 5.56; 5.42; 5.49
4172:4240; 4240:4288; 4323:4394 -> -0.02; 5.48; 5.21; 5.38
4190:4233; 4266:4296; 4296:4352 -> -0.05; 5.49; 4.93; 5.14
